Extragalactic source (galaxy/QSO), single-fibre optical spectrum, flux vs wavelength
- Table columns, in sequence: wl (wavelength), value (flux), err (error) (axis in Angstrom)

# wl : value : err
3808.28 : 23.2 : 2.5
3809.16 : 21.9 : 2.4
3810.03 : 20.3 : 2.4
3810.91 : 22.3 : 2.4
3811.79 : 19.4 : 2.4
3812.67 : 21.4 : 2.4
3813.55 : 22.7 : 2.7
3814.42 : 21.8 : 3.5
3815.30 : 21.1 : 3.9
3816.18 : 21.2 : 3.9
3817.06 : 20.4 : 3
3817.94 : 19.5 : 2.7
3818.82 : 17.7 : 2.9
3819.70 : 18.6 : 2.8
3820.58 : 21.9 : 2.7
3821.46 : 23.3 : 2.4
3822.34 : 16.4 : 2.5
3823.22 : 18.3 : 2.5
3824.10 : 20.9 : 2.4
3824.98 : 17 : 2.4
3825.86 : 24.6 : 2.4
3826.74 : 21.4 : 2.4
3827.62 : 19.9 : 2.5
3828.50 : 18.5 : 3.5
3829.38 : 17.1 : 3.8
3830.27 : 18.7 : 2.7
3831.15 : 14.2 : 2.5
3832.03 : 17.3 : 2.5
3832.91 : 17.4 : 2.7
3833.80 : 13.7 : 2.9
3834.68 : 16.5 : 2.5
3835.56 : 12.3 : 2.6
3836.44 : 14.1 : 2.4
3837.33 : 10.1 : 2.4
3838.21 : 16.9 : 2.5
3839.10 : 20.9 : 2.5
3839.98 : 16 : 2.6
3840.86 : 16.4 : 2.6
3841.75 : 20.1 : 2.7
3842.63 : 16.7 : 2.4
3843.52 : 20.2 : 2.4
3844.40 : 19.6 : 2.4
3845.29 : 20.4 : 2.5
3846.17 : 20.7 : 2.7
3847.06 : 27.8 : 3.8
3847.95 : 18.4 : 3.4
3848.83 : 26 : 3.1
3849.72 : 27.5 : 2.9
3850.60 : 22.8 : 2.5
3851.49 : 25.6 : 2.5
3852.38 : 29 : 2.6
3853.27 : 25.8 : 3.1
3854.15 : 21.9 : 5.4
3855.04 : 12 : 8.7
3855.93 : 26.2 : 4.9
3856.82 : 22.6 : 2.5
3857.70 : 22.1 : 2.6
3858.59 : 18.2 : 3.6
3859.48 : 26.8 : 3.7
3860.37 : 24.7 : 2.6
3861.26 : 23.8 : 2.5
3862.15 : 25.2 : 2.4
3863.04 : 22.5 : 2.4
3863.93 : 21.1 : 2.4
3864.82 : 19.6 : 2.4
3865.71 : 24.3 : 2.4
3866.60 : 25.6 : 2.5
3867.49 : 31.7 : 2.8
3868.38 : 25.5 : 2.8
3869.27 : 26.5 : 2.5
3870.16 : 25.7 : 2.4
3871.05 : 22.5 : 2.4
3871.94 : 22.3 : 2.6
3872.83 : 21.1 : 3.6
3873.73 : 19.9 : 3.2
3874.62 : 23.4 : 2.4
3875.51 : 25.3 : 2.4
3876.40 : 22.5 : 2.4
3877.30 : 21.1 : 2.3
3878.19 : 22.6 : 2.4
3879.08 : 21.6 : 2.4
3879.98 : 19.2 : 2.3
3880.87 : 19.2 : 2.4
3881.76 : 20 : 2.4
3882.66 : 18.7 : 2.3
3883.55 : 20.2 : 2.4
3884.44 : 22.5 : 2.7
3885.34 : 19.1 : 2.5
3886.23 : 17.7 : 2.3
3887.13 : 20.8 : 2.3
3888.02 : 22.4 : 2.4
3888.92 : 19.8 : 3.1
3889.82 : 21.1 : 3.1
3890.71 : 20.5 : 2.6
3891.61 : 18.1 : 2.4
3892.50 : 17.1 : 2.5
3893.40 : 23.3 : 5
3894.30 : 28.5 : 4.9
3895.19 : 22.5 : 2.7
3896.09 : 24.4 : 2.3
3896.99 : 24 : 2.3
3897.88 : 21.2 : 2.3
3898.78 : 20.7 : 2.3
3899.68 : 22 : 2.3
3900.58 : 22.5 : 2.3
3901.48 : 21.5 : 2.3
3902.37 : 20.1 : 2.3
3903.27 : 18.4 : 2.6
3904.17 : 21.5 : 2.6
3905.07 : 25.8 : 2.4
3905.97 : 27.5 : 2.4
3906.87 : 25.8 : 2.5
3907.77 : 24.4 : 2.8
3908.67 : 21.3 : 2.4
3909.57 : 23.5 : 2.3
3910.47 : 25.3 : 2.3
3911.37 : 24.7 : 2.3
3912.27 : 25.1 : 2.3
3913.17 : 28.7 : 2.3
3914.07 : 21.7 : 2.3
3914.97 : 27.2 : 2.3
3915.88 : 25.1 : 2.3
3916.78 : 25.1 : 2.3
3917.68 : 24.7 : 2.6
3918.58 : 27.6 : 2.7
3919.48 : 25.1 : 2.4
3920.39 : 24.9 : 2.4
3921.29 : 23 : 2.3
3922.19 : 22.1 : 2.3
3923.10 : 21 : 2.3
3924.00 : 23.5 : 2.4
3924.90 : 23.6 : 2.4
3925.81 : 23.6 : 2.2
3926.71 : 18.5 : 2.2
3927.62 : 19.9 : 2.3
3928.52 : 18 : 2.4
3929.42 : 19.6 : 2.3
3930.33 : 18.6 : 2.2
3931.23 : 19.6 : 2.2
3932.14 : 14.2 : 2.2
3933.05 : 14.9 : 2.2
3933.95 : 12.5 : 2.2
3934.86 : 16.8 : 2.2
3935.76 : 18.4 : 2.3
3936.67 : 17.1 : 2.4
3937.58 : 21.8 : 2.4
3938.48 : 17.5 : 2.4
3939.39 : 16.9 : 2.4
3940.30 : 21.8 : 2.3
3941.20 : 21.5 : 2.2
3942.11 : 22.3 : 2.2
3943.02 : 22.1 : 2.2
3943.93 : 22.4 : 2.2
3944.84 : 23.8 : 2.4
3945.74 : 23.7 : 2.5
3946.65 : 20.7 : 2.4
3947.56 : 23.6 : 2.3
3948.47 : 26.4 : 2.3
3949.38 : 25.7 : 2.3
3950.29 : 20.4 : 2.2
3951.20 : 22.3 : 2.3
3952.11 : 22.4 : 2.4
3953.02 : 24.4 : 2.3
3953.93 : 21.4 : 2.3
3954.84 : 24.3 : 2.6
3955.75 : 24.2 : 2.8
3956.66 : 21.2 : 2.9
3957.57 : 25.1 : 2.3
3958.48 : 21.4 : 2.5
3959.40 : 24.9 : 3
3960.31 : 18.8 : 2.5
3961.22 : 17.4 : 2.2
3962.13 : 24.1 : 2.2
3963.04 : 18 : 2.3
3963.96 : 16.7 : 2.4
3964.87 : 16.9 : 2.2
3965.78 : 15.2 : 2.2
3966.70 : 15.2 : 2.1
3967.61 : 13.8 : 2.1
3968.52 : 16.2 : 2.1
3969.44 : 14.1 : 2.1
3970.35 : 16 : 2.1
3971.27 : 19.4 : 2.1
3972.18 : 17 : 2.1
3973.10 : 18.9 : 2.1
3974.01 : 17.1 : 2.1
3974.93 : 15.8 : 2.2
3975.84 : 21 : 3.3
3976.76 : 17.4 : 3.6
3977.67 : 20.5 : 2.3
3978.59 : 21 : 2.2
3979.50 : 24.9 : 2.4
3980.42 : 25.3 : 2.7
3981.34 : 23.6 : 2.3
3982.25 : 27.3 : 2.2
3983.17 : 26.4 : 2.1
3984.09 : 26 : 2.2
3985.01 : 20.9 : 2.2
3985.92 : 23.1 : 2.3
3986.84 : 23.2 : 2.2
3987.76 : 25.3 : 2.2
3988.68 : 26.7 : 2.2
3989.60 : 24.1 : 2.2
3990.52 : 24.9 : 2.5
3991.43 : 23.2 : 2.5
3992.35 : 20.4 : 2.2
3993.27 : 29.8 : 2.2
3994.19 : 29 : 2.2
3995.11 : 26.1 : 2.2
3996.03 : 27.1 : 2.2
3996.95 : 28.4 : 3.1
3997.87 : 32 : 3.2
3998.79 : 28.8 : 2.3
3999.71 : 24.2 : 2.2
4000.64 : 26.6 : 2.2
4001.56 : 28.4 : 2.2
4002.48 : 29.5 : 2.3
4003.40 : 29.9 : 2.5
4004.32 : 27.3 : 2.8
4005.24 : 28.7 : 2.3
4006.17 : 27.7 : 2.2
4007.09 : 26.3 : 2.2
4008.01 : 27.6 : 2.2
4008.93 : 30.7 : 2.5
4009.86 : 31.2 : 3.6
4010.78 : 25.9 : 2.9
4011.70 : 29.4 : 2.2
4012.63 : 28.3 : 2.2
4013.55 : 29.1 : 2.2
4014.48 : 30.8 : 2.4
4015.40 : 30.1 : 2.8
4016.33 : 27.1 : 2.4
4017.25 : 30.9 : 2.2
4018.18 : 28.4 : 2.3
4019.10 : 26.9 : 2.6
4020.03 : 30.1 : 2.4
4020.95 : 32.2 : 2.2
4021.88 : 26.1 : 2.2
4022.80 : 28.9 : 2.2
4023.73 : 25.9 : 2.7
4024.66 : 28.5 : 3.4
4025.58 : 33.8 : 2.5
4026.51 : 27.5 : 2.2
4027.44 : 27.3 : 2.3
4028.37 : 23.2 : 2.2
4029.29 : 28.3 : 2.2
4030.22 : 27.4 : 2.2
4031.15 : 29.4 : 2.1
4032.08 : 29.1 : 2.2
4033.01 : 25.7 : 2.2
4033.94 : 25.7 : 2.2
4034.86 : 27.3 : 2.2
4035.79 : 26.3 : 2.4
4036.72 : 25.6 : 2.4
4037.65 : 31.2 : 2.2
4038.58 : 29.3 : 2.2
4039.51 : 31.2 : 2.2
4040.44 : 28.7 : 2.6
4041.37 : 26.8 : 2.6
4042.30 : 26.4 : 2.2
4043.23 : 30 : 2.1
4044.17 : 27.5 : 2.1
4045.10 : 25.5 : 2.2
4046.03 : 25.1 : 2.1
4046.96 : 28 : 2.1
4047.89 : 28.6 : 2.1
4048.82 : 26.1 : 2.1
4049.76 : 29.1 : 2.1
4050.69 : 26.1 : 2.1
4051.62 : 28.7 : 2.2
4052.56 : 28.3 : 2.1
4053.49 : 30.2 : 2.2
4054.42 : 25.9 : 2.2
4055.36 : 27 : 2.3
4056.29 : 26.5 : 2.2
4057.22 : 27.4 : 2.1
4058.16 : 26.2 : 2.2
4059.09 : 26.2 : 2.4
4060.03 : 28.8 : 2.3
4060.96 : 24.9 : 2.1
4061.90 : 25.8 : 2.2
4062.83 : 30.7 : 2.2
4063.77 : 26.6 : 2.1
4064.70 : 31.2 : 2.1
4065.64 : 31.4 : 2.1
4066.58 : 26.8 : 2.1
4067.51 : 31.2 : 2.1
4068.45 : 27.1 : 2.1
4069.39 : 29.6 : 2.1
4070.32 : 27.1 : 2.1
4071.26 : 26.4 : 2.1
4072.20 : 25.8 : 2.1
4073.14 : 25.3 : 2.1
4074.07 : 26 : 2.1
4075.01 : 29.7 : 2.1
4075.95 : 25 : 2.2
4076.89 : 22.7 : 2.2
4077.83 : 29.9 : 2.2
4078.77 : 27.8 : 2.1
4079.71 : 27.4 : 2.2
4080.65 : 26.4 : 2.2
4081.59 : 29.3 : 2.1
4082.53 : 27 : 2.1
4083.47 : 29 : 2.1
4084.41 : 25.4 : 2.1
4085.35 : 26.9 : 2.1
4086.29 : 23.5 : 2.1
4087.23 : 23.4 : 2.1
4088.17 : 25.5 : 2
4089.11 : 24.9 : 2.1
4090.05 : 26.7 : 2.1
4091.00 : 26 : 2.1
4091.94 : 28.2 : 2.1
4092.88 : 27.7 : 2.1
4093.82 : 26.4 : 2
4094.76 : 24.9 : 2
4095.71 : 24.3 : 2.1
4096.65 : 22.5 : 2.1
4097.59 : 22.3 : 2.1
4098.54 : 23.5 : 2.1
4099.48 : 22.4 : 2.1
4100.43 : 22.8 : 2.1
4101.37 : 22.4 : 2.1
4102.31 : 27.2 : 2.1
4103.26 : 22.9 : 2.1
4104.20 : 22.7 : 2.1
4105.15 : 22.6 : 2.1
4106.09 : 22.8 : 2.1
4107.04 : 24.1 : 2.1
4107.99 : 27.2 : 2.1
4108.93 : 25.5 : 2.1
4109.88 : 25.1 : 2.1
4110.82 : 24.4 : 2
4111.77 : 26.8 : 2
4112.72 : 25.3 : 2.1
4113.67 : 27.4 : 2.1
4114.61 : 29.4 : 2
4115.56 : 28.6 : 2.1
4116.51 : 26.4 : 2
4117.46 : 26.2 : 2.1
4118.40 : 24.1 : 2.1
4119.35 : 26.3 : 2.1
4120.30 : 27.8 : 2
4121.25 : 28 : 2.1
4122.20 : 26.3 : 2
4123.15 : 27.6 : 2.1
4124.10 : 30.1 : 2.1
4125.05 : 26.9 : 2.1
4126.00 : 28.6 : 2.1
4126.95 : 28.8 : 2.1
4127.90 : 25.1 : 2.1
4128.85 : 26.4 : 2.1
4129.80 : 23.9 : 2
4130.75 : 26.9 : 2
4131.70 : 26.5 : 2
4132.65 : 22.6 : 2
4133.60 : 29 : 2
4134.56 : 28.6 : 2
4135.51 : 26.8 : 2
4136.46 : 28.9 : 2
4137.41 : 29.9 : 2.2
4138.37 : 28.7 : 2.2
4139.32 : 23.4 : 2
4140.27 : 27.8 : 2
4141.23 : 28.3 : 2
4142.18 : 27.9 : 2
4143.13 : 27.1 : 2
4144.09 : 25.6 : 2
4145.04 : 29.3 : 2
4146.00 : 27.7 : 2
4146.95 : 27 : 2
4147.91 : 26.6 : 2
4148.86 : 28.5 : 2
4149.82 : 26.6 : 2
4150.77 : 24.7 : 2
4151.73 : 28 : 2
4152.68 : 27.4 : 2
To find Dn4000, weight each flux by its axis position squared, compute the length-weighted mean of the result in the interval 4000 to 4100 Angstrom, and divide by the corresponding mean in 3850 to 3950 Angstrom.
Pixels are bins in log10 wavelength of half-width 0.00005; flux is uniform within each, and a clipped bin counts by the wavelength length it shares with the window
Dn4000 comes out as 1.3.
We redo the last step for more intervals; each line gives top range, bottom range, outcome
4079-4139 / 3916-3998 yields 1.30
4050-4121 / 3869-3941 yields 1.33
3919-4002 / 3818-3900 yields 1.09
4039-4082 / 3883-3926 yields 1.30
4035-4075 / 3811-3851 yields 1.61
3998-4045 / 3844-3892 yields 1.36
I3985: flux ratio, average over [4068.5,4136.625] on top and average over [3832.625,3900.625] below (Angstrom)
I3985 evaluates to 1.22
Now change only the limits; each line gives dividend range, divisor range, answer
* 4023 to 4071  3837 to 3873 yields 1.25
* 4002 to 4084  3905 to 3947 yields 1.27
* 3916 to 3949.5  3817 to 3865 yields 1.05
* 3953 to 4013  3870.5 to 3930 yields 1.05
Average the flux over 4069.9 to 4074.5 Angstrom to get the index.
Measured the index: 26.1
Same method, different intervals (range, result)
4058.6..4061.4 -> 26.7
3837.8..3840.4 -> 17.9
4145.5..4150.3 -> 27.3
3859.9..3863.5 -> 24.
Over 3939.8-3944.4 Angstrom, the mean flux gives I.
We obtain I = 22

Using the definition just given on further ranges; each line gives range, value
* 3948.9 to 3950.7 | 23.1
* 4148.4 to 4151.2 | 26.6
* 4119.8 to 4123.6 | 27.4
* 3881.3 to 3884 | 19.7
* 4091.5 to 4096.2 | 26.3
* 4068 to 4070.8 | 27.9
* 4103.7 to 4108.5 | 23.9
